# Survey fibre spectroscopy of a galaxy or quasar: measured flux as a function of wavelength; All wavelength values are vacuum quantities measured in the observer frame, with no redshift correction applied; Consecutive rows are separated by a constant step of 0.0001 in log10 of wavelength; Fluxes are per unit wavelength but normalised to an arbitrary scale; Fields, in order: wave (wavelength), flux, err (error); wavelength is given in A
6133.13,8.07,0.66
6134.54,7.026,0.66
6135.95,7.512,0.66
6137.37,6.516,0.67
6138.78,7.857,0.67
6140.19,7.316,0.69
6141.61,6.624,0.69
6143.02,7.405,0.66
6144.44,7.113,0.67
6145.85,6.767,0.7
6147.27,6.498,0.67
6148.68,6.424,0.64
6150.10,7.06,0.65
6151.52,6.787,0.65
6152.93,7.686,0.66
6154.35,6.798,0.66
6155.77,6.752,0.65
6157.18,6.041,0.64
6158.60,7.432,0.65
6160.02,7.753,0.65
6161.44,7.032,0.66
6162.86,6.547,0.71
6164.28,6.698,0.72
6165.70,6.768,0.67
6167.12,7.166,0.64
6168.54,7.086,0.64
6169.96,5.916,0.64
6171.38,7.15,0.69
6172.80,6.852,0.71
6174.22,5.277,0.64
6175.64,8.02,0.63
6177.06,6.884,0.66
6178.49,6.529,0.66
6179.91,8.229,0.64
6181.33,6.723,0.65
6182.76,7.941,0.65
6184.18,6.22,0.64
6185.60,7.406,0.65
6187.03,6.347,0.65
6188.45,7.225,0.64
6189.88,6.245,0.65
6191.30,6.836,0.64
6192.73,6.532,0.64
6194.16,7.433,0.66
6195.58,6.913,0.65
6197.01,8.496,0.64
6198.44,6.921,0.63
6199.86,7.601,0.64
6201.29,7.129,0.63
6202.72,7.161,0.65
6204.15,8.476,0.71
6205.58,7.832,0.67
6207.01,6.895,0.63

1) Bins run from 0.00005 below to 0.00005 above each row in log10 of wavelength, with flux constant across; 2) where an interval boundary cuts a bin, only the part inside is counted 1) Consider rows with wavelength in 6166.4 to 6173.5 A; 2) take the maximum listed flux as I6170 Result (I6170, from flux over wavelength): 7.166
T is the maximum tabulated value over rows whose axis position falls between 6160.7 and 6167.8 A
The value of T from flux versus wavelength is 7.166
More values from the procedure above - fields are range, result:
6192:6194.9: 7.433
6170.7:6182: 8.229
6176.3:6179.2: 6.884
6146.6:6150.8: 7.06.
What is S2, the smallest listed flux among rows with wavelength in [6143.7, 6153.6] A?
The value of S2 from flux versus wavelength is 6.424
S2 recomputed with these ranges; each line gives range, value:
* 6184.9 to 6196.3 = 6.245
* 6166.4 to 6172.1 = 5.916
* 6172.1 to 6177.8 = 5.277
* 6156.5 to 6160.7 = 6.041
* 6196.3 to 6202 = 6.921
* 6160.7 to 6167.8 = 6.547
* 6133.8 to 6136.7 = 7.026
